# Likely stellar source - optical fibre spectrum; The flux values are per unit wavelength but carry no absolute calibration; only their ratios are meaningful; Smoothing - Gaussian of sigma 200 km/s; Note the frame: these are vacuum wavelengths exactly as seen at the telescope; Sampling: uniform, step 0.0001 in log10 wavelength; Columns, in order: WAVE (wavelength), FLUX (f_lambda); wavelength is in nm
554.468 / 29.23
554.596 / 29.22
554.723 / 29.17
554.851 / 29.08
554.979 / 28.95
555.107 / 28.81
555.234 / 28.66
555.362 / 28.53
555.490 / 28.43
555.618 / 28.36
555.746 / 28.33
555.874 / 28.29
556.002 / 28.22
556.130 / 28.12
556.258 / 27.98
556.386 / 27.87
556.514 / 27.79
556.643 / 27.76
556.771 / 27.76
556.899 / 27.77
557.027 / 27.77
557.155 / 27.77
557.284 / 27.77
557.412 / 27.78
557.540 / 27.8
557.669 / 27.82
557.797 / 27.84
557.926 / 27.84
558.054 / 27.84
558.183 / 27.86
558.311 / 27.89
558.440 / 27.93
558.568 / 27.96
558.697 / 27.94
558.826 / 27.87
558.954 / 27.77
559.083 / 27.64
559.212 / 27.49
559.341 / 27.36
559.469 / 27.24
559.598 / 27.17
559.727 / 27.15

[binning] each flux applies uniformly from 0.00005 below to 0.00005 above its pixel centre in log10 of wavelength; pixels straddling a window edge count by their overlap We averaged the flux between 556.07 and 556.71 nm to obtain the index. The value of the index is 27.9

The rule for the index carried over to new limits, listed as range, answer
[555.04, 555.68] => 28.6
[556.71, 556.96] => 27.8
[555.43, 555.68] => 28.4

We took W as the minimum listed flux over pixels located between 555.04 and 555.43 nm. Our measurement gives 28.53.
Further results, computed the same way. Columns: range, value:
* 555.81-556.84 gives 27.76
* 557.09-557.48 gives 27.77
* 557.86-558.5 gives 27.84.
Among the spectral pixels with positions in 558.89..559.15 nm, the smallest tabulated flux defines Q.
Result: 27.64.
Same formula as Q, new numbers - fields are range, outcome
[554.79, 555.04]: 28.95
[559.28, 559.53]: 27.24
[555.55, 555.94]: 28.29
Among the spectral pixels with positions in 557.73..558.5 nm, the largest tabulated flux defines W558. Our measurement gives 27.93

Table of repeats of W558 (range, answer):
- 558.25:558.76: 27.96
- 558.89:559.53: 27.77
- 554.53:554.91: 29.22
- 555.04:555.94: 28.81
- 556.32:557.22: 27.87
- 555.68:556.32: 28.33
